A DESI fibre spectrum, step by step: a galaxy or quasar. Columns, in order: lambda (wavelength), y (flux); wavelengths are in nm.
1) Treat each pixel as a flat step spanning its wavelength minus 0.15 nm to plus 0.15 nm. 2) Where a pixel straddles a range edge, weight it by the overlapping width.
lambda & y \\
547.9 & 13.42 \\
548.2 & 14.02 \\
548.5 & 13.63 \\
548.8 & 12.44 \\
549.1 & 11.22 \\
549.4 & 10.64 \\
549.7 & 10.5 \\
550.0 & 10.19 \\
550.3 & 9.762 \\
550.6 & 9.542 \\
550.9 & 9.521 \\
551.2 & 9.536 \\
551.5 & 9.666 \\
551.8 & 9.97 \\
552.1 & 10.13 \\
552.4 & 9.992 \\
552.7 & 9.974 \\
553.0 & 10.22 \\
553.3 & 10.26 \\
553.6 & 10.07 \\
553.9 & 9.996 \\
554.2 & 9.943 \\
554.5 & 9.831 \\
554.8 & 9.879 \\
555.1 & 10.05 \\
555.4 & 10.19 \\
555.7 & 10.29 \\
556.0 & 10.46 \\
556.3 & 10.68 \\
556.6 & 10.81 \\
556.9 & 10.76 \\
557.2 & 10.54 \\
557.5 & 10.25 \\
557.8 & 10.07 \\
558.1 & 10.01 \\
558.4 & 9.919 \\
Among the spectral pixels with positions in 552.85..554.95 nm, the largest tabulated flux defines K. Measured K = 10.26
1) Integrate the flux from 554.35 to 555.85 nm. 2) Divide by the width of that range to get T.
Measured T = 10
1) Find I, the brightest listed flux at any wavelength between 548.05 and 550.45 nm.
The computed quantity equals 14.02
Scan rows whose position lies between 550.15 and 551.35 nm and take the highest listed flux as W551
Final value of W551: 9.762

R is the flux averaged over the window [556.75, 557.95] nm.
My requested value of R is 10.4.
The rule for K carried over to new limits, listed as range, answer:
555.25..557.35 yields 10.81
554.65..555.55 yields 10.19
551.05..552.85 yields 10.13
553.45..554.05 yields 10.07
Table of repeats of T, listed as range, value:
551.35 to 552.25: 9.92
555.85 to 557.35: 10.7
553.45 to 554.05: 10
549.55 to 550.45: 10.2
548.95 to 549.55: 10.9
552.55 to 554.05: 10.1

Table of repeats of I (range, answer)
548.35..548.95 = 13.63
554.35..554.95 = 9.879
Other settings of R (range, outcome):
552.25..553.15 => 10.1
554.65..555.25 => 9.96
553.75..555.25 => 9.94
